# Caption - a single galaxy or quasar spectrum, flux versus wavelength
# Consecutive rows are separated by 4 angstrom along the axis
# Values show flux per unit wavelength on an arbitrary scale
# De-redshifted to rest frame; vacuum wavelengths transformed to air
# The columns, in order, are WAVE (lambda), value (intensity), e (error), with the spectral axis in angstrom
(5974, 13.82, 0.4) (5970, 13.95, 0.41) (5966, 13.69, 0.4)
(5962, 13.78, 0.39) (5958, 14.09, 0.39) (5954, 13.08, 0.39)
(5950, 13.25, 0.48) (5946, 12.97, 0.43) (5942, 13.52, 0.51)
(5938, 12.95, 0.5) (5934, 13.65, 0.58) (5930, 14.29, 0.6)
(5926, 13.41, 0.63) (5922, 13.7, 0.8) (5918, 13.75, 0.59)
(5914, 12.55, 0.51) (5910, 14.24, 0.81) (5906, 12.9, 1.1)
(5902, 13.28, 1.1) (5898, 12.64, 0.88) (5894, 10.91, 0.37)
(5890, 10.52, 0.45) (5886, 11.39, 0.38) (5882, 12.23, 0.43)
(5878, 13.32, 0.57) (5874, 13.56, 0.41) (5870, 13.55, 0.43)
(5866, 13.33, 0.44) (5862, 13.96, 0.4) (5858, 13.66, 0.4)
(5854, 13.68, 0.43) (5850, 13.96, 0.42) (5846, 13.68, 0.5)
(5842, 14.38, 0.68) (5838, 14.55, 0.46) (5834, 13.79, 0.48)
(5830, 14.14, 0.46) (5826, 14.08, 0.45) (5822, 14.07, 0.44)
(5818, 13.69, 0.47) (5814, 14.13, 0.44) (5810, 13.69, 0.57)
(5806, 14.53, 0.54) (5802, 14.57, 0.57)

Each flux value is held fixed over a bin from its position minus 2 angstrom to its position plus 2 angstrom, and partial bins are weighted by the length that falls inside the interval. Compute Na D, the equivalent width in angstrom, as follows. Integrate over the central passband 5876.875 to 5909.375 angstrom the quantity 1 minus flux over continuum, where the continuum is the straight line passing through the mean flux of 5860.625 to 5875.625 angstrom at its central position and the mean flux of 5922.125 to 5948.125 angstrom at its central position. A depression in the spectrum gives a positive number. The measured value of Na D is 3.22 angstrom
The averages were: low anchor 13.6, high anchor 13.5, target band 12.2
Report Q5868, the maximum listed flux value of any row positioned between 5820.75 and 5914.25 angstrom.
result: 14.55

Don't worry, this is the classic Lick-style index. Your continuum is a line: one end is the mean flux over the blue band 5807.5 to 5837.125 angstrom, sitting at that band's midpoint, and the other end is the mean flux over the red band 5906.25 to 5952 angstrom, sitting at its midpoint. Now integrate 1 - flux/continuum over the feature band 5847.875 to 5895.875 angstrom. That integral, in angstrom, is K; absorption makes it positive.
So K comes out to 3.1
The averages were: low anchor 14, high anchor 13.5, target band 12.8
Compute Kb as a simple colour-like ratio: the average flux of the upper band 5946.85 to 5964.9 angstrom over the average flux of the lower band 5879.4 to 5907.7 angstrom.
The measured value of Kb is 1.1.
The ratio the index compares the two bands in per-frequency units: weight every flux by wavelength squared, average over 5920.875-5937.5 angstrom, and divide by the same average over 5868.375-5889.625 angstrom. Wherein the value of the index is 1.10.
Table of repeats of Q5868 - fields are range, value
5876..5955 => 14.29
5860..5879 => 13.96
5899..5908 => 13.28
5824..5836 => 14.14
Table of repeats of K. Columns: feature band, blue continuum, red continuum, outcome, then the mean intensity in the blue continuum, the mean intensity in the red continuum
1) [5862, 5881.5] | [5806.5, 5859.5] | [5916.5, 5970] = 0.6 angstrom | 14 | 13.6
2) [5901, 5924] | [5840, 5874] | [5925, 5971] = 0.4 angstrom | 13.8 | 13.5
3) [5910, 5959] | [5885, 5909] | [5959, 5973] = -1.7 angstrom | 12.1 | 13.8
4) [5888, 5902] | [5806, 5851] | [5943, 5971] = 2.2 angstrom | 14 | 13.5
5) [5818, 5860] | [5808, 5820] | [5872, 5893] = -2.4 angstrom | 13.8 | 12.1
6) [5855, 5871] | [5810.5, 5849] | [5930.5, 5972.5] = 0.3 angstrom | 14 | 13.5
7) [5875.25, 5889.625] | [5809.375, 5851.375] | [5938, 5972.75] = 1.7 angstrom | 14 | 13.5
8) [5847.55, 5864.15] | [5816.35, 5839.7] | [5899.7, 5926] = 0.0 angstrom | 14.1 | 13.4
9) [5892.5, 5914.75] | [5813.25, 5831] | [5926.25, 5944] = 1.5 angstrom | 14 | 13.6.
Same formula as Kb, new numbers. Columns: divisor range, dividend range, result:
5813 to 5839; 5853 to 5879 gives 0.97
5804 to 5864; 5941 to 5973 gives 0.97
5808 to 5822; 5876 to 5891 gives 0.86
